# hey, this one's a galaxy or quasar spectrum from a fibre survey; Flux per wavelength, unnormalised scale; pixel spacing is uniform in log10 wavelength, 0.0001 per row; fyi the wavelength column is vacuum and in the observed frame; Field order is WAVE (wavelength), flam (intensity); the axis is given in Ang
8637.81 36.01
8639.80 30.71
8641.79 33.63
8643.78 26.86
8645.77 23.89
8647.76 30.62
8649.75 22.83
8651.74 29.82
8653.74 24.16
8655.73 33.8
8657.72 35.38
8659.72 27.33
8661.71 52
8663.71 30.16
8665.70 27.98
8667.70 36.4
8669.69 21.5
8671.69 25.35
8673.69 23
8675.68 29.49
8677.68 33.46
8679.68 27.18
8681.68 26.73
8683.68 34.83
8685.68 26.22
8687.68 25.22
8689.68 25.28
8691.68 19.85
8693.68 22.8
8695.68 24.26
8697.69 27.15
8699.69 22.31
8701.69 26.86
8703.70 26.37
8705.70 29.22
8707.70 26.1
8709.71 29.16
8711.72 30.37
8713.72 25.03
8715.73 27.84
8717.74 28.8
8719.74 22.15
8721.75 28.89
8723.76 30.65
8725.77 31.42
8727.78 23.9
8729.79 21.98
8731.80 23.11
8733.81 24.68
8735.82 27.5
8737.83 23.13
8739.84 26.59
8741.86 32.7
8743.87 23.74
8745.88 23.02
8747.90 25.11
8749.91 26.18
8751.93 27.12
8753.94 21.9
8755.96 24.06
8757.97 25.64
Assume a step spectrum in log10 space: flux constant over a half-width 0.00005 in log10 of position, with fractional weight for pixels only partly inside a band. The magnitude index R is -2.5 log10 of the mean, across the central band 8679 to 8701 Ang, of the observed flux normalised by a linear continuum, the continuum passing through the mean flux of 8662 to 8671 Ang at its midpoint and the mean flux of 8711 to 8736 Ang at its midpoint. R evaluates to 0.14 mag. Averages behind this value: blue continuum 30.7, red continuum 26.6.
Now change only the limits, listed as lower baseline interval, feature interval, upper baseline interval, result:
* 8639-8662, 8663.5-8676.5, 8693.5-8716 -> 0.05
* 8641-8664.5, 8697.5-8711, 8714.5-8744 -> 0.05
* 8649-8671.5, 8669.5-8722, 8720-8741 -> 0.07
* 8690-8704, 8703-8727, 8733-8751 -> -0.13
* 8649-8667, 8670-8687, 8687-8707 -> 0.01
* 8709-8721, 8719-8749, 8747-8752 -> 0.02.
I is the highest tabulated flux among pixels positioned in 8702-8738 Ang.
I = 31.42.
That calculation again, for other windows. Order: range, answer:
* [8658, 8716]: 52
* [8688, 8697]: 25.28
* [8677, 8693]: 34.83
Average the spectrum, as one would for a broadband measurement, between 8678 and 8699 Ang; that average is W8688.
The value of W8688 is 26.1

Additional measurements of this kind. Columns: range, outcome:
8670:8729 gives 26.8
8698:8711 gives 26.8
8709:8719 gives 28.1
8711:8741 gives 26.4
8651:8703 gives 28.4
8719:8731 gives 26.5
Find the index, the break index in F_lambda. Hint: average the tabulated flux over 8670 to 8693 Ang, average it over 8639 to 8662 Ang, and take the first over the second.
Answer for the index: 0.88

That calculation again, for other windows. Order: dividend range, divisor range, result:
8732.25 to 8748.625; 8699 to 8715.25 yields 0.95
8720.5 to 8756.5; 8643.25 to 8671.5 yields 0.86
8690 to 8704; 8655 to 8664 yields 0.67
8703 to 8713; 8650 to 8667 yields 0.88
